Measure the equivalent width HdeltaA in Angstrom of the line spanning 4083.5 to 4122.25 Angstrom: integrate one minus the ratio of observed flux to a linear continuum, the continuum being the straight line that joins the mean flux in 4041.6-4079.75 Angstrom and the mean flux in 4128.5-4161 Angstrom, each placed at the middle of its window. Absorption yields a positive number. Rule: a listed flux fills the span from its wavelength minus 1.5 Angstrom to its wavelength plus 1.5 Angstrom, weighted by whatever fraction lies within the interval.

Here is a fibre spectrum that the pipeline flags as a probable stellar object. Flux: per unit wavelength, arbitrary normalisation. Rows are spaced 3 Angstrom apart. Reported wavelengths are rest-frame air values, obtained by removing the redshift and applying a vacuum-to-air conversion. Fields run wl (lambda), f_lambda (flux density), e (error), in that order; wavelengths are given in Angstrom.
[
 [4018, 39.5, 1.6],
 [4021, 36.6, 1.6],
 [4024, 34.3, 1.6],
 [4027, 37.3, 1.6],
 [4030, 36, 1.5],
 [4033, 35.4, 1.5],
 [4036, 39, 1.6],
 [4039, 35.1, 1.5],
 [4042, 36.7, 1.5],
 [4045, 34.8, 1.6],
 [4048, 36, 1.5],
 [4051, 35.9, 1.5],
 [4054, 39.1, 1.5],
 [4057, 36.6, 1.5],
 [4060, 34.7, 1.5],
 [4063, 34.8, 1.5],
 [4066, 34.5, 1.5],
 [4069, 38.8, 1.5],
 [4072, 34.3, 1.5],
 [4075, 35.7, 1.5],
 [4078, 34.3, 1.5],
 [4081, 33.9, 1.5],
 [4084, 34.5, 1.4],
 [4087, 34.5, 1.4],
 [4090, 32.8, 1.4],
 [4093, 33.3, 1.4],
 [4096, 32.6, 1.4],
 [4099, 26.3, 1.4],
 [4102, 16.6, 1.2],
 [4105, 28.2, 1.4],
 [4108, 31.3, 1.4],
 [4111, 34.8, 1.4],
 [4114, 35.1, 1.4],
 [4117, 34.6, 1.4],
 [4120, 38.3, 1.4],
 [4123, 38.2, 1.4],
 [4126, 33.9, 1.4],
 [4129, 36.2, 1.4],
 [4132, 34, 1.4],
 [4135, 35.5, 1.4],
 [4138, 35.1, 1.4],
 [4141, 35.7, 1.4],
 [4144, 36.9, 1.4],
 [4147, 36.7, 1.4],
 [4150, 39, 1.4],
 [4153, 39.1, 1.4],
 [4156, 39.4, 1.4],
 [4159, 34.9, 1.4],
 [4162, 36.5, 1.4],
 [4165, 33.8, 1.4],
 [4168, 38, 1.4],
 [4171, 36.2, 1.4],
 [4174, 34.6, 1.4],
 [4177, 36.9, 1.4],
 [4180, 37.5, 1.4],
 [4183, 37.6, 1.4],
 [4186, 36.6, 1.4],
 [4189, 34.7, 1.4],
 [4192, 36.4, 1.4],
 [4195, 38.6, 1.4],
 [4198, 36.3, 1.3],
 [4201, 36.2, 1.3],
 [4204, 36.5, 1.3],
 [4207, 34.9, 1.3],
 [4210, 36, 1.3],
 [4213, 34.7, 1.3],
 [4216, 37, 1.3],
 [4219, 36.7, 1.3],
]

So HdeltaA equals 4.7 Angstrom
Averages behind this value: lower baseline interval 35.8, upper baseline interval 36.6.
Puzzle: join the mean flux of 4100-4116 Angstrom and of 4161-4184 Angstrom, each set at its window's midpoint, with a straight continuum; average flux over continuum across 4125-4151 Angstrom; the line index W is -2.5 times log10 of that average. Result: -0.10 mag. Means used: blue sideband 29.3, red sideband 36.4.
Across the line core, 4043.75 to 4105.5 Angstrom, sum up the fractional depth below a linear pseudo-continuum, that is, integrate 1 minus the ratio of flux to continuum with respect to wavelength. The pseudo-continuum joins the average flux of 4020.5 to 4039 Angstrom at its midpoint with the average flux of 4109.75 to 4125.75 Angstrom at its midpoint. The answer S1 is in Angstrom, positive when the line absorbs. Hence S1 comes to 4.5 Angstrom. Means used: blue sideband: 36.3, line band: 33.5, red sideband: 36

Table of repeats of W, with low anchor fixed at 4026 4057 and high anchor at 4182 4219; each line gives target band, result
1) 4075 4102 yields 0.14 mag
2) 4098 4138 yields 0.12 mag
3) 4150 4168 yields -0.02 mag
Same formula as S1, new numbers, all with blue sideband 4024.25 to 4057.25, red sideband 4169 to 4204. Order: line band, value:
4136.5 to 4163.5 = -0.39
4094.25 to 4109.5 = 3.92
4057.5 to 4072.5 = 0.37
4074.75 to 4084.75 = 0.55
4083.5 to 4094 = 0.79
